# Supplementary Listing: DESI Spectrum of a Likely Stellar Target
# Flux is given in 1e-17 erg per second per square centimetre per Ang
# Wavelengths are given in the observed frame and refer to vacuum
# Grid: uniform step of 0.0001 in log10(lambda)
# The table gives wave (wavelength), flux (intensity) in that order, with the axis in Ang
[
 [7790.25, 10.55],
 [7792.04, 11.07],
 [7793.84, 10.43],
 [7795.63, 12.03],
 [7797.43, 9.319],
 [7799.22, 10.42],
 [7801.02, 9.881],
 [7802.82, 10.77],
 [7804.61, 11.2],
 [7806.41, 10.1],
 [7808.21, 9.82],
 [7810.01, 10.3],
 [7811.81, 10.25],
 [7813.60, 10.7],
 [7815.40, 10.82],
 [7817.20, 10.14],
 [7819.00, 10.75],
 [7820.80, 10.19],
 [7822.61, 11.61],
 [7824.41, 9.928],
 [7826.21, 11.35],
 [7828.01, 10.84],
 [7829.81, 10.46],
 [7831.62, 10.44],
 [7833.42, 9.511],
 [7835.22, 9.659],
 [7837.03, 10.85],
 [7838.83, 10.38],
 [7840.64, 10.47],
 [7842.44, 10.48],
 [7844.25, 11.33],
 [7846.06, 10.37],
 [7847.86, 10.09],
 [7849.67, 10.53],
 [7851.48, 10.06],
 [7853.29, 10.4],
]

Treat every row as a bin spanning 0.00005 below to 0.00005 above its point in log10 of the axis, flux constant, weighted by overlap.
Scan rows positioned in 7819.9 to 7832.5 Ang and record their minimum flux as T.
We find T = 9.928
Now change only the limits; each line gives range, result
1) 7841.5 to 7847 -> 10.37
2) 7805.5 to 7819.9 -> 9.82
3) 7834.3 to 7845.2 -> 9.659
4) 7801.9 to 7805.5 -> 10.77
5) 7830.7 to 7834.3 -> 9.511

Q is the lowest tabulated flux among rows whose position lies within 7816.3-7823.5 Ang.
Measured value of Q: 10.14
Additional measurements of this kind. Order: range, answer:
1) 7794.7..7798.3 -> 9.319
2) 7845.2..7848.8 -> 10.09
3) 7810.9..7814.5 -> 10.25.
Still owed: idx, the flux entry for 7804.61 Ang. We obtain 11.2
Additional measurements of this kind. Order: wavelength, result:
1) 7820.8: 10.19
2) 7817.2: 10.14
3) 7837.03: 10.85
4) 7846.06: 10.37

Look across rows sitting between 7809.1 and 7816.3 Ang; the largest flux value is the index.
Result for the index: 10.82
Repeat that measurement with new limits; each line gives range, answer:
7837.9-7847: 11.33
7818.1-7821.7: 10.75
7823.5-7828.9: 11.35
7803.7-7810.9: 11.2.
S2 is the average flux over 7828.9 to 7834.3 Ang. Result 10.1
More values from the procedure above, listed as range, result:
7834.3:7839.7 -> 10.3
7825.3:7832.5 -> 10.8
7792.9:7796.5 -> 11.2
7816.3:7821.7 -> 10.4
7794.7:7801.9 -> 10.4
